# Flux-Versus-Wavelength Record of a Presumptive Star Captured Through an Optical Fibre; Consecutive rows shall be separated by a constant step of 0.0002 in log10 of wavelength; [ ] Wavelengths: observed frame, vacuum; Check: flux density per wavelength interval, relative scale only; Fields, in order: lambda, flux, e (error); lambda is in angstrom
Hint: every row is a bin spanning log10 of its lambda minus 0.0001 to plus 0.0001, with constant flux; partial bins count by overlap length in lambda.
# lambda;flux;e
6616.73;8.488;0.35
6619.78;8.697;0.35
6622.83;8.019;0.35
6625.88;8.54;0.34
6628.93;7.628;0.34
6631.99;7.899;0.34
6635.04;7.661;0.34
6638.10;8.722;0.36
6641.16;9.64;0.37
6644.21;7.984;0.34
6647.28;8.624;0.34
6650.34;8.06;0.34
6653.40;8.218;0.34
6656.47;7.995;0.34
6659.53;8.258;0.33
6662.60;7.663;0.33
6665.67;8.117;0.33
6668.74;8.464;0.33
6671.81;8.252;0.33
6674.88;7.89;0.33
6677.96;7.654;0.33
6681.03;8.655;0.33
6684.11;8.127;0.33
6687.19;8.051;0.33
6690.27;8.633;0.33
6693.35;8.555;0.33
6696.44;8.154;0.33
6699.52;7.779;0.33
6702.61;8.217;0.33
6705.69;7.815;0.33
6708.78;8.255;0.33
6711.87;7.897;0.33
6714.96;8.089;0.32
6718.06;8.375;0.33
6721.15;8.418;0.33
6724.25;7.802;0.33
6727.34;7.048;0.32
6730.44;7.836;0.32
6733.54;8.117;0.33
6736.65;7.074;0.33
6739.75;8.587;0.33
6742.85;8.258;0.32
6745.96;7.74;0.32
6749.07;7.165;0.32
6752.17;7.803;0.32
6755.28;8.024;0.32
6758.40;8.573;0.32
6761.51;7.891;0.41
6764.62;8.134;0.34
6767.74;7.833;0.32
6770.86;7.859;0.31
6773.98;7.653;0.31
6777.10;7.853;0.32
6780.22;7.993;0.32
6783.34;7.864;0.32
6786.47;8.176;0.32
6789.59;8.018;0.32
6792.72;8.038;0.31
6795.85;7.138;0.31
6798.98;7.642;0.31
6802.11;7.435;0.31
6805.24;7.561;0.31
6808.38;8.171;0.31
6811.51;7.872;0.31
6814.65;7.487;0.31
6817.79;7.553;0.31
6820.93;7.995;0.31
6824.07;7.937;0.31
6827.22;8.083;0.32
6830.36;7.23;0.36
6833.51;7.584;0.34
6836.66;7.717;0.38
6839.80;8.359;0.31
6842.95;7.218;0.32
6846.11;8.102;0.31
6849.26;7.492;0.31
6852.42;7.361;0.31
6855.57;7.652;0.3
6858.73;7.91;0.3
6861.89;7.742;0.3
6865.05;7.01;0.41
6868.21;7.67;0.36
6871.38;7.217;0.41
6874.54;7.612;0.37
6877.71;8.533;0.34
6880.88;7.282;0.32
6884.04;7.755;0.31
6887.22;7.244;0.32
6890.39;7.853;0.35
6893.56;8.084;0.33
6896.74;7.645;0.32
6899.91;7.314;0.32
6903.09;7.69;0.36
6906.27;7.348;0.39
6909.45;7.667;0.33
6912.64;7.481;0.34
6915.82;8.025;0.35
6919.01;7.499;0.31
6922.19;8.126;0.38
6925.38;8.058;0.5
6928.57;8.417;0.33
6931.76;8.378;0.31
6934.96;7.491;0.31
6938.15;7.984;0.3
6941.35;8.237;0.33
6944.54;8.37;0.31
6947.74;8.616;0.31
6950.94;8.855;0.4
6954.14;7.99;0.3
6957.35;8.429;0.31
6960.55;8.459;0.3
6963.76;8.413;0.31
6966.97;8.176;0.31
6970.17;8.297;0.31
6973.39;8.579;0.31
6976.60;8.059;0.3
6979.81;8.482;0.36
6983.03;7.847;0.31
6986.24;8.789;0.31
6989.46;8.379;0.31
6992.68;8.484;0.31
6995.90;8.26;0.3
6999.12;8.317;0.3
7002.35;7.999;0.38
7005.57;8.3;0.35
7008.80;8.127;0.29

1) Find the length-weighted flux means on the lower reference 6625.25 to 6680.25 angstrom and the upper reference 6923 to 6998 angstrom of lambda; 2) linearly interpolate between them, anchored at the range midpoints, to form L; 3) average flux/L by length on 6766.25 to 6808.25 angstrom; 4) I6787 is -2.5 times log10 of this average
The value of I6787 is 0.06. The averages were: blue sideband 8.18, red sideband 8.31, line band 7.79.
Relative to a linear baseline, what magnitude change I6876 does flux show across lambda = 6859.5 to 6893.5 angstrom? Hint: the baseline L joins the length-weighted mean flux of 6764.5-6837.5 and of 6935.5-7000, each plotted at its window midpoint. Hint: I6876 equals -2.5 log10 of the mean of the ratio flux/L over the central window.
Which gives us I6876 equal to 0.06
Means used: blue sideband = 7.78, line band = 7.62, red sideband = 8.34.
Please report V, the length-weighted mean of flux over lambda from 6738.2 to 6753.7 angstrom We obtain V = 7.91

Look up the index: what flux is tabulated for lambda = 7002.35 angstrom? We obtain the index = 7.999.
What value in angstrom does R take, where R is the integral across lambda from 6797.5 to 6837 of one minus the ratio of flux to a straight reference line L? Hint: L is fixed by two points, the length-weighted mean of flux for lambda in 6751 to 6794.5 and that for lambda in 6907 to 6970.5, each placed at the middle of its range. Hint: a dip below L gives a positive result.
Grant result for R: 1.5 angstrom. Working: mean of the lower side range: 7.98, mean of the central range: 7.71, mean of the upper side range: 8.14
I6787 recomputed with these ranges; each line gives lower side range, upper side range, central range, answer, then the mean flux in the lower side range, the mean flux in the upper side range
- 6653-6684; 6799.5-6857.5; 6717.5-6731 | 0.01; 8.11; 7.71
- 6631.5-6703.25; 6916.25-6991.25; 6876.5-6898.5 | 0.07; 8.22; 8.26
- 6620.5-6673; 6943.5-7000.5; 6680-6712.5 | 0.01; 8.23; 8.38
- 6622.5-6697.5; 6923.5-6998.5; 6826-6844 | 0.08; 8.22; 8.31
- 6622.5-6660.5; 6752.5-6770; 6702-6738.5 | 0.03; 8.26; 8.06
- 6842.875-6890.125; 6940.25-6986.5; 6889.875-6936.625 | 0.02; 7.6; 8.36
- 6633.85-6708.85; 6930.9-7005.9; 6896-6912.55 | 0.10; 8.22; 8.3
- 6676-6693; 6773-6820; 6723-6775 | 0.02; 8.24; 7.77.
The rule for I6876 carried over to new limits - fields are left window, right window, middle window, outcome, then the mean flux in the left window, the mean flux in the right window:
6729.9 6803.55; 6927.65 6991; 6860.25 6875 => 0.09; 7.86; 8.31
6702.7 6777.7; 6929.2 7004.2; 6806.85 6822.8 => 0.03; 7.93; 8.3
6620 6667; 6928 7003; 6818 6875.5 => 0.08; 8.22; 8.31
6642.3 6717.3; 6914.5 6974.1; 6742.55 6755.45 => 0.06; 8.15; 8.23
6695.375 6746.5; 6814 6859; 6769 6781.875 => 0.00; 7.97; 7.71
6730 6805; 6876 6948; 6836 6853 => 0.02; 7.86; 7.86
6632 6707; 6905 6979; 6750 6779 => 0.03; 8.21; 8.14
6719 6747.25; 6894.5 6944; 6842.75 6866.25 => 0.04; 7.89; 7.84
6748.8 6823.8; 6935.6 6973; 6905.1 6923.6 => 0.07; 7.84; 8.33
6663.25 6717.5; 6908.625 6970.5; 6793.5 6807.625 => 0.09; 8.15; 8.15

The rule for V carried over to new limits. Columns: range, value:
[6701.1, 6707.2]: 8.03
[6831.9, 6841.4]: 7.89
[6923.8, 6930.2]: 8.24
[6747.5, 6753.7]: 7.49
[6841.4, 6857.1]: 7.56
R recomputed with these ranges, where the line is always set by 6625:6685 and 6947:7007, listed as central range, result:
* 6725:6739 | 1.09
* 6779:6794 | 0.44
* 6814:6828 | 0.78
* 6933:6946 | 0.48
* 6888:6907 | 1.51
